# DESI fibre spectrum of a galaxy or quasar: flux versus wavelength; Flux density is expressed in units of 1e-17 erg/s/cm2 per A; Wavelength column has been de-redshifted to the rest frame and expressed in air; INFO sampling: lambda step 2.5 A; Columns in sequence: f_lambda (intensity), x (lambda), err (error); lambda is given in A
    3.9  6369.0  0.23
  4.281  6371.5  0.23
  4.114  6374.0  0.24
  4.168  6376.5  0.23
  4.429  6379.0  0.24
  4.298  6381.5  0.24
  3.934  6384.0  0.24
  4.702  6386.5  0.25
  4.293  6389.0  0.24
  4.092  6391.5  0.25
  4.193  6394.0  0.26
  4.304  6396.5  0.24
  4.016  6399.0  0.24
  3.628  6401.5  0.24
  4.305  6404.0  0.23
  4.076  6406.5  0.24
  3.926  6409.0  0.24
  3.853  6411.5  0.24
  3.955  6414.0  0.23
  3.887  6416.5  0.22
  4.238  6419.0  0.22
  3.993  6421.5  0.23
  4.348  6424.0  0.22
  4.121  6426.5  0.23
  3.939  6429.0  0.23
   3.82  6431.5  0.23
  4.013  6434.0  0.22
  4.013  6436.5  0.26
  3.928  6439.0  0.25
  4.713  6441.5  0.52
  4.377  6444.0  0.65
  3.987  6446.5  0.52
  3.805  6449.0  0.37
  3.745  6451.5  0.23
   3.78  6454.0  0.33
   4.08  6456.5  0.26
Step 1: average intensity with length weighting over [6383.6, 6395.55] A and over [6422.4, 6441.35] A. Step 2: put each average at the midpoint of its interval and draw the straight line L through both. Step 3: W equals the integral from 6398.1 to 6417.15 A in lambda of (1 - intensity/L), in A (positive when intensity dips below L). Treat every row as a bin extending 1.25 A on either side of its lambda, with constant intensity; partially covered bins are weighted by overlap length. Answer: 1.0 A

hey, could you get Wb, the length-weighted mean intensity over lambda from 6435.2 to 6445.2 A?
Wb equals 4.26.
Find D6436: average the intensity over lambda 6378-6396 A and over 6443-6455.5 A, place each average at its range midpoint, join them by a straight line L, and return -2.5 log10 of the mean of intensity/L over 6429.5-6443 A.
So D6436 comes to -0.02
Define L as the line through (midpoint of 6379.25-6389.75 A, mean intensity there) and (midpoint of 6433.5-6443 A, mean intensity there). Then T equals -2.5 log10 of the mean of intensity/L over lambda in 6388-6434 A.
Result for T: 0.05 mag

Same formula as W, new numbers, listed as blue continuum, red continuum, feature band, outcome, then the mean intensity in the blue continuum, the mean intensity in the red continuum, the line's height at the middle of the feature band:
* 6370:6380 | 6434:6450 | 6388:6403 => 0.41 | 4.23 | 4.13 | 4.2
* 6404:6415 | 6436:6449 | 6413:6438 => 0.30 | 3.99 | 4.18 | 4.08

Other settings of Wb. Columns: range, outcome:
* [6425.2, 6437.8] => 3.98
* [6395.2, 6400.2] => 4.16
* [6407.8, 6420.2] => 3.97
